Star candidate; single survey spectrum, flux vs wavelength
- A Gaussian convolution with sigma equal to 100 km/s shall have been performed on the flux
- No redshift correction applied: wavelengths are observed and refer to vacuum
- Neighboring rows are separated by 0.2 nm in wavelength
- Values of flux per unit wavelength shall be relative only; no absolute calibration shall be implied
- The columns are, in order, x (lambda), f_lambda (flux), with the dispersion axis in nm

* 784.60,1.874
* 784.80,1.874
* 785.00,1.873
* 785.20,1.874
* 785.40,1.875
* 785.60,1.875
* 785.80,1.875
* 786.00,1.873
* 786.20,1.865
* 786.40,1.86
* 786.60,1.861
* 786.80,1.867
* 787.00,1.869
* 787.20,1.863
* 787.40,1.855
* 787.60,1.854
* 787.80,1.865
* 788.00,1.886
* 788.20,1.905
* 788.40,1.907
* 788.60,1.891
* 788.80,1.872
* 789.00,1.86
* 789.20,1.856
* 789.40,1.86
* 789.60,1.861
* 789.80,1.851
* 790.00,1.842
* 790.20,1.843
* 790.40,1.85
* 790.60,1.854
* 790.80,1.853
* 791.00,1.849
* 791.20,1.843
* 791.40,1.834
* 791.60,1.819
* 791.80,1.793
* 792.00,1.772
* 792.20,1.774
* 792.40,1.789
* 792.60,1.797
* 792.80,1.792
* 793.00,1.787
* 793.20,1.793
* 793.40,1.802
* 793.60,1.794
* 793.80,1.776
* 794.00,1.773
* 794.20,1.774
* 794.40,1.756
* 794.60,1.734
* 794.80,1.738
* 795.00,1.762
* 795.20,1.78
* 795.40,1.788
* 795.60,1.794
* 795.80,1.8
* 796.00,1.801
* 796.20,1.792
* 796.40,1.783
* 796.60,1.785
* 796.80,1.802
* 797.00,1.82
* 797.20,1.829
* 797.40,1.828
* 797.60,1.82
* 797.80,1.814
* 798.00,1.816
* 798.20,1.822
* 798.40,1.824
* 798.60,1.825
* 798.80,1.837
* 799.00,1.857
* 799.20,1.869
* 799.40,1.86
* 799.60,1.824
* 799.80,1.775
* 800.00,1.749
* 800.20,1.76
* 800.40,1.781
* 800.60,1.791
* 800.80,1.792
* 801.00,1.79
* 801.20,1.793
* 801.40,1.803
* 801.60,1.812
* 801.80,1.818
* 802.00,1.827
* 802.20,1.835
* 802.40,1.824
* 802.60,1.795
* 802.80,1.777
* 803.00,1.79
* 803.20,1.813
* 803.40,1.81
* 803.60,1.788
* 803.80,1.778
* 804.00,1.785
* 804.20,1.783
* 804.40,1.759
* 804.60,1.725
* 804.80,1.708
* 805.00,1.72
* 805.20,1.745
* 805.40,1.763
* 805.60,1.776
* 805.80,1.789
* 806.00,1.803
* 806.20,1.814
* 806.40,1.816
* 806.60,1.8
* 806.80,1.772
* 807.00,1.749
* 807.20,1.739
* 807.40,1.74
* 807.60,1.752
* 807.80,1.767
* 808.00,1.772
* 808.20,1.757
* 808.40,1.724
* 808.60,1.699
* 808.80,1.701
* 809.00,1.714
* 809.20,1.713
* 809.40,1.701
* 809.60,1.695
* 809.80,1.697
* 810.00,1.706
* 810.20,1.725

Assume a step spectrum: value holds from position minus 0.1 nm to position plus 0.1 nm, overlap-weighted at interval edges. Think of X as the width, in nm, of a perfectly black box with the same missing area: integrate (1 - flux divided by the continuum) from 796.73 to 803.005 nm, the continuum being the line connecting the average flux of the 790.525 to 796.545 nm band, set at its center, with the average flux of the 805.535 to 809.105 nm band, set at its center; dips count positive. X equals -0.12 nm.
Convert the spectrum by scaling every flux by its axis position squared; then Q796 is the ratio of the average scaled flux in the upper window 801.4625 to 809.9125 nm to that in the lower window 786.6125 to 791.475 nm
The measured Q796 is 0.99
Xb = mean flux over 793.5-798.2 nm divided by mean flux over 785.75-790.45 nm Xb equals 1.0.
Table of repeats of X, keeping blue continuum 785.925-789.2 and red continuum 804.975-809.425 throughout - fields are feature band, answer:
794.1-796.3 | 0.06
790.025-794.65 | 0.10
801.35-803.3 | -0.03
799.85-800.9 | 0.01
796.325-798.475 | 0.00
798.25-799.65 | -0.03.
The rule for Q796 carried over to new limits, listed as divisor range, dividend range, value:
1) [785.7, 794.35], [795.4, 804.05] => 1.01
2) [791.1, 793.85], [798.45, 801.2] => 1.02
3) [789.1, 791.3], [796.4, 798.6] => 1.00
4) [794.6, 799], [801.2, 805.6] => 1.01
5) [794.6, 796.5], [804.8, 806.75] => 1.02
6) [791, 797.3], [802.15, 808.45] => 1.02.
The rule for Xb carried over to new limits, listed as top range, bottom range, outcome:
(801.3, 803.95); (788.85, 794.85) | 1.00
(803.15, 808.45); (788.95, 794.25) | 0.97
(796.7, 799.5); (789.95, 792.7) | 1.00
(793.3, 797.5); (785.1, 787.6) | 0.96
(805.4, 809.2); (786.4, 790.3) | 0.94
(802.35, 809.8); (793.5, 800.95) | 0.98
